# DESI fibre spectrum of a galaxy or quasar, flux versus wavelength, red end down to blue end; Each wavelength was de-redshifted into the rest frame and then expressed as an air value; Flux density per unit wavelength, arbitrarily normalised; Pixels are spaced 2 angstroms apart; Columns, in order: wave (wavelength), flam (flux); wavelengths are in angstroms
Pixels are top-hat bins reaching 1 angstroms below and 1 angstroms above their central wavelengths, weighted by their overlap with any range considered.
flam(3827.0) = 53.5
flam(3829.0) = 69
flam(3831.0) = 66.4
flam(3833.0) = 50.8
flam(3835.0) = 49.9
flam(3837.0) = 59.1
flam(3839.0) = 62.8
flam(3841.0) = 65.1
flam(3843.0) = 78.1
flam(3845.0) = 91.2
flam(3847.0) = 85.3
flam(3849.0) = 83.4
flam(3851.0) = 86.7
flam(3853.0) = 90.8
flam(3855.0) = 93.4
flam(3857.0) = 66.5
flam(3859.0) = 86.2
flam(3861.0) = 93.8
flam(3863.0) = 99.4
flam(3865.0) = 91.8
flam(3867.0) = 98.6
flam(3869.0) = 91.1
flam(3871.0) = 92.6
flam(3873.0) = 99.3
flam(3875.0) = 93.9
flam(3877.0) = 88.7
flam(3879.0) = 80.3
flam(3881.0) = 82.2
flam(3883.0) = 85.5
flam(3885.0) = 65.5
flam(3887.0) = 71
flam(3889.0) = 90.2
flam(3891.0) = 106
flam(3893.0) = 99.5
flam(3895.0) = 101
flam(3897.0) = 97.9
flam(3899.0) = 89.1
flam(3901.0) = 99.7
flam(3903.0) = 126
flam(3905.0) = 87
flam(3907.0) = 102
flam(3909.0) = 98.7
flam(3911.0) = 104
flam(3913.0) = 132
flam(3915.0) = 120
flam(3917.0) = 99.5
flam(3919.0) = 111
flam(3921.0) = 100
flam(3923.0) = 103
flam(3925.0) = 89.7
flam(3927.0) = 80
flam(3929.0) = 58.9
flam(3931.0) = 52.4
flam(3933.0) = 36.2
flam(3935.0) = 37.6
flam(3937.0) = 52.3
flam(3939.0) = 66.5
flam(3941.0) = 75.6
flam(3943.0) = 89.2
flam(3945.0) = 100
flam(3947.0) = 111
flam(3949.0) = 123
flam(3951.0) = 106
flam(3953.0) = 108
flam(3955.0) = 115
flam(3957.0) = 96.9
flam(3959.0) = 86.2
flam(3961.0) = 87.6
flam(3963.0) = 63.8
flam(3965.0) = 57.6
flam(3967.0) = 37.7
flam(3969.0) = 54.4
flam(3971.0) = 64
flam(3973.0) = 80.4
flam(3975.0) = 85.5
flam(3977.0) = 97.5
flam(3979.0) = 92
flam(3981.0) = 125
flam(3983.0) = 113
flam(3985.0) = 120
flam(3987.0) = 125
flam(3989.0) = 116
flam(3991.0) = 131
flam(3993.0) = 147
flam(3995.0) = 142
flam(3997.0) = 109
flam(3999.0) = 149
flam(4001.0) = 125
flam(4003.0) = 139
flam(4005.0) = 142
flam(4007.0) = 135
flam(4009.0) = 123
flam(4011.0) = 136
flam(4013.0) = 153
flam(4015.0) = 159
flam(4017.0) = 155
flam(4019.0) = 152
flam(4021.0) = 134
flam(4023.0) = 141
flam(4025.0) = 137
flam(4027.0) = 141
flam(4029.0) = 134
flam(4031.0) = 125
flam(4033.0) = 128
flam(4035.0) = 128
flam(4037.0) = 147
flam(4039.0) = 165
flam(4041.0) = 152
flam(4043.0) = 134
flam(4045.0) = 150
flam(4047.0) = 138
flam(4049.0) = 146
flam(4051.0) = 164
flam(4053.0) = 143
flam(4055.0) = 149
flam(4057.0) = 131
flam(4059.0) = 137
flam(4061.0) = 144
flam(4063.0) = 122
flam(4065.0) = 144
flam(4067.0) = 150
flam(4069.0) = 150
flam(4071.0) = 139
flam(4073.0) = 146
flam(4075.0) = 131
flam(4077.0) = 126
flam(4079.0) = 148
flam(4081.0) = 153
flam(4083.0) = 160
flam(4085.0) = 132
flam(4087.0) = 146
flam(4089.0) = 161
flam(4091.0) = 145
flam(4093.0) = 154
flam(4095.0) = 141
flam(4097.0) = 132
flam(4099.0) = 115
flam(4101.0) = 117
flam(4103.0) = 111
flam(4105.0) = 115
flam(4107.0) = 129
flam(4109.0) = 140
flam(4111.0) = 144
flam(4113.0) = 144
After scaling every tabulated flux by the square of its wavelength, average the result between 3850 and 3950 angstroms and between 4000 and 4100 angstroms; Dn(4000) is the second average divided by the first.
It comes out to 1.70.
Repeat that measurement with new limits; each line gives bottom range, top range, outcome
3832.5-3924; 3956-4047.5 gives 1.42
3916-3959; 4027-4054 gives 1.74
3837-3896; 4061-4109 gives 1.78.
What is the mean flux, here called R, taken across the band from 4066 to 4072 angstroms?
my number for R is 146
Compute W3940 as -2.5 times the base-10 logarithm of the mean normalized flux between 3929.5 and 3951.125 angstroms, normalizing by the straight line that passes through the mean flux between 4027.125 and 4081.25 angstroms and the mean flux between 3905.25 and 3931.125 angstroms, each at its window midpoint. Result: 0.36 mag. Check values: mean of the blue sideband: 97.5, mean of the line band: 75.7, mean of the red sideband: 141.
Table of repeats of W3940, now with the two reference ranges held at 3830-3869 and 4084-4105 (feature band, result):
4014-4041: -0.19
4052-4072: -0.11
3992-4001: -0.20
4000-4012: -0.17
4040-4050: -0.17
